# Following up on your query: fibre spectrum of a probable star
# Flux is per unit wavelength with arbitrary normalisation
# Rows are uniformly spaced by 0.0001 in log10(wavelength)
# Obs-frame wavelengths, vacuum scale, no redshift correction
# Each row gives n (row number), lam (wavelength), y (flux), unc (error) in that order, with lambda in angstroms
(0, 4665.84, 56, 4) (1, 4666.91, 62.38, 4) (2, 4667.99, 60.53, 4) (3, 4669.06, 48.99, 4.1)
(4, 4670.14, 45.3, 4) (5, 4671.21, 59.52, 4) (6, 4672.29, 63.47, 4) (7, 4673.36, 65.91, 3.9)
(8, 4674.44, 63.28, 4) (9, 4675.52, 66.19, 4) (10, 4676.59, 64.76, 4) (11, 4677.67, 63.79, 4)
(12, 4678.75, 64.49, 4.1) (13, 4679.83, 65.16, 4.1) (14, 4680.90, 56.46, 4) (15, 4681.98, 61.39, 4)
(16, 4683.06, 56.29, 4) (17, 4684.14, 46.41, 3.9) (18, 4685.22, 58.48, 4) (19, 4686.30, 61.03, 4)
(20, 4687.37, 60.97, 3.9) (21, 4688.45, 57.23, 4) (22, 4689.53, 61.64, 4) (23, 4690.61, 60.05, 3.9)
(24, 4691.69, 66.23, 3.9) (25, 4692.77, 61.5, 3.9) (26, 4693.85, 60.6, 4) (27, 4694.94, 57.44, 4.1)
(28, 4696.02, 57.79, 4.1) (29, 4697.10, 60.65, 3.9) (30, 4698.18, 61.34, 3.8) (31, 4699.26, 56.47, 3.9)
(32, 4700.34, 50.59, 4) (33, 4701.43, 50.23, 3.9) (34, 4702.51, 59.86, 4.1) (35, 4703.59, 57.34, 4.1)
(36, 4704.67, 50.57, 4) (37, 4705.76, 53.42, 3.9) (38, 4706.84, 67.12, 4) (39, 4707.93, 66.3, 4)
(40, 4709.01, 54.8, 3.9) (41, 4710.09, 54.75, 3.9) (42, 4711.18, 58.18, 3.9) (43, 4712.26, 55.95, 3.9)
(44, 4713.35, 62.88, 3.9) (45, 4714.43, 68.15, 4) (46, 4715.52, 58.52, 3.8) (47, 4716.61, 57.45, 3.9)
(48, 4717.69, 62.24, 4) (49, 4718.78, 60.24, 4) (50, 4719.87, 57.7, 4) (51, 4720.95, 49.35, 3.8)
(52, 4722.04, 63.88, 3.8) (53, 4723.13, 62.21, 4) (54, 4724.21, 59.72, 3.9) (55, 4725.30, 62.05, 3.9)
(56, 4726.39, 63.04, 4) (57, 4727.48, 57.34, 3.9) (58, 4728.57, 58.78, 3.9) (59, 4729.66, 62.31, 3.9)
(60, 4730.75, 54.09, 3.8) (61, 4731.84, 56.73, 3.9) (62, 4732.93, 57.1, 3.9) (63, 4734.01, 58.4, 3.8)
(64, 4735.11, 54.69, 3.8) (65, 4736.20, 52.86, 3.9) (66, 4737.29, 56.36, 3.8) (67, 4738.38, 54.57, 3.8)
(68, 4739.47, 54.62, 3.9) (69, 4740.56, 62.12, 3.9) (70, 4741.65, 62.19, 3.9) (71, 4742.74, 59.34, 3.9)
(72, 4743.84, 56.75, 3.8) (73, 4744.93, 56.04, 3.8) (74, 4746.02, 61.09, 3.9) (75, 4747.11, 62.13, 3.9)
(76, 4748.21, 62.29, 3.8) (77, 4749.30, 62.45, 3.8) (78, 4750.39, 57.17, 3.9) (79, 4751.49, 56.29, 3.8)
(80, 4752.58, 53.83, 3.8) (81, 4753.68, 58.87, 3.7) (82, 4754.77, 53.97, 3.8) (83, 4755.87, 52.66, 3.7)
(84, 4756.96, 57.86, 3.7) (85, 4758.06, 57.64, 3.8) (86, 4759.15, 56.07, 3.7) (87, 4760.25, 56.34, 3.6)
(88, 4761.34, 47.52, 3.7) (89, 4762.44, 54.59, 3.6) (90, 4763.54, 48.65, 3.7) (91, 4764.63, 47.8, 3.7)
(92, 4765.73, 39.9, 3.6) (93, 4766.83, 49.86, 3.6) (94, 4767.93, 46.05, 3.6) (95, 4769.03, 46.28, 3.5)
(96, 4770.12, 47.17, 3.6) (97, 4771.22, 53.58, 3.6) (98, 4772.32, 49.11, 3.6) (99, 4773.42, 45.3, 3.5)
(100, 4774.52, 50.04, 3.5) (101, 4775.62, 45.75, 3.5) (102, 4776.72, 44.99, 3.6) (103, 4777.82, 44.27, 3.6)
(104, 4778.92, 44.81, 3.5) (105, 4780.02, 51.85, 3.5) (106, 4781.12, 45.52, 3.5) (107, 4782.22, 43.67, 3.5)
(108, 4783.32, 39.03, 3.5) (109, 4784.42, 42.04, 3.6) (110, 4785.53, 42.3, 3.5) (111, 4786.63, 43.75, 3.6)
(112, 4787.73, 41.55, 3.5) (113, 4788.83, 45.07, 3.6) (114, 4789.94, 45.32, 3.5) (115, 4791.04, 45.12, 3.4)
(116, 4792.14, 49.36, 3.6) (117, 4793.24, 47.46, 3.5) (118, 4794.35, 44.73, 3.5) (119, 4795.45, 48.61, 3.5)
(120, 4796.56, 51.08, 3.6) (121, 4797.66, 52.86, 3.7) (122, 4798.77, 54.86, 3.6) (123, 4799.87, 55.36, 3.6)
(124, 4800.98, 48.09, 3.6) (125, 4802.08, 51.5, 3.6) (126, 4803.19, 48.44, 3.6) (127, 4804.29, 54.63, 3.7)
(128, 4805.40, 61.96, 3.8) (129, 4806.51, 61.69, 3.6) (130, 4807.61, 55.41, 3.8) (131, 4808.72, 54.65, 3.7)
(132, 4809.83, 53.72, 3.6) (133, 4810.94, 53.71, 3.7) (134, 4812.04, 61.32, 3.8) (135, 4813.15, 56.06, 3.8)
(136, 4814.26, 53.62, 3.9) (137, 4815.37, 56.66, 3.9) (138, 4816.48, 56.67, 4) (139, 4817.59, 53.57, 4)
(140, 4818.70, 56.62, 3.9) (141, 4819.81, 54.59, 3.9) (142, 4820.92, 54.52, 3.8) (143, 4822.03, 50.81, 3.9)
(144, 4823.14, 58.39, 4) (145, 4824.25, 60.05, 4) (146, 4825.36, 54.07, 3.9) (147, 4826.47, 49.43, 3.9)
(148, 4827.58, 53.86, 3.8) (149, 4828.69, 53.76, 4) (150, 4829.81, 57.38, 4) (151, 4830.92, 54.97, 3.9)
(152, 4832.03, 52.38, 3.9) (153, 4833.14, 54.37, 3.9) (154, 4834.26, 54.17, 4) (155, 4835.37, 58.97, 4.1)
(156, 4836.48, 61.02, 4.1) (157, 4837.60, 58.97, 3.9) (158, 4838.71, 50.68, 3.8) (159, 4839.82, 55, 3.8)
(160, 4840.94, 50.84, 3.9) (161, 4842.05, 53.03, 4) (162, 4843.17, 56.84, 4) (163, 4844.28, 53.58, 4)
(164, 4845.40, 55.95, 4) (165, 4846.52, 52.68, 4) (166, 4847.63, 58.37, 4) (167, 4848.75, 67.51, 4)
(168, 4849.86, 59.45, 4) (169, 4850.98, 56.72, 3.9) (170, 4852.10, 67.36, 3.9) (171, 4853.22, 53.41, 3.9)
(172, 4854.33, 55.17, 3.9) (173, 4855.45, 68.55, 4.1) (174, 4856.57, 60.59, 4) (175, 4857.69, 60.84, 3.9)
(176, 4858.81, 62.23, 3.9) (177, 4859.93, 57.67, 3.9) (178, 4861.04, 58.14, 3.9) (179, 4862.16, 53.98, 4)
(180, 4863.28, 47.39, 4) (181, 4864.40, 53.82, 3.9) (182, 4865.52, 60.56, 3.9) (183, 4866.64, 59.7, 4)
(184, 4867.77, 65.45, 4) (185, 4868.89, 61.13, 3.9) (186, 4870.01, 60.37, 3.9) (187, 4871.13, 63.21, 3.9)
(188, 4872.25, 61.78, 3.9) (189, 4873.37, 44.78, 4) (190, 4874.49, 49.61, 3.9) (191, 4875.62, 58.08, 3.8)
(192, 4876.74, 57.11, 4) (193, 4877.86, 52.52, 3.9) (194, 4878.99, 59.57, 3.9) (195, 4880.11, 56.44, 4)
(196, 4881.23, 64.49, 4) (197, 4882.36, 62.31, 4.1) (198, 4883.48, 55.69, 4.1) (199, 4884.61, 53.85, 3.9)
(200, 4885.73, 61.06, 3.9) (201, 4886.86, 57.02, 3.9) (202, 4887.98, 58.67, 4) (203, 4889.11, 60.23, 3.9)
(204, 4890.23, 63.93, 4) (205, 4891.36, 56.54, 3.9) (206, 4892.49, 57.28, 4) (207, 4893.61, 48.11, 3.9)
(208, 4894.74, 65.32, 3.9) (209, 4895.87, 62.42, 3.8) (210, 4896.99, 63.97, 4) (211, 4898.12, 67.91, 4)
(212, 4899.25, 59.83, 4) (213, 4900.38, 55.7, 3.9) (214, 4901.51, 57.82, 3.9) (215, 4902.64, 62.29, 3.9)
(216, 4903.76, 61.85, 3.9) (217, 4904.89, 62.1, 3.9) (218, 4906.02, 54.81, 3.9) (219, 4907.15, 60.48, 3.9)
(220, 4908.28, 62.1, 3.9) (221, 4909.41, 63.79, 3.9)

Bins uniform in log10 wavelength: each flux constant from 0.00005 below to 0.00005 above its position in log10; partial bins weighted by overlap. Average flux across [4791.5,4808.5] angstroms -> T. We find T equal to 52.4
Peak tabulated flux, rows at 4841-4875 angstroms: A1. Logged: 68.55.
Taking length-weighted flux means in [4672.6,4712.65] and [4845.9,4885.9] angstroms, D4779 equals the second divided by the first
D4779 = 0.98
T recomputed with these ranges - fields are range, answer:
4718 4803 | 52.7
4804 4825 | 56.2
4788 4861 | 55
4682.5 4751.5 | 58.6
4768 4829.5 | 50.7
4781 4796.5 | 44.7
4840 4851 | 56.4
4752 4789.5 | 48.4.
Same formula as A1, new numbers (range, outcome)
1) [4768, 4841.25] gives 61.96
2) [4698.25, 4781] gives 68.15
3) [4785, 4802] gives 55.36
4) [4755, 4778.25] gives 57.86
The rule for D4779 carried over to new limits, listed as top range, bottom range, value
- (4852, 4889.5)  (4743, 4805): 1.15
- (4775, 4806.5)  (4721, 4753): 0.82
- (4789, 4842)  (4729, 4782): 1.01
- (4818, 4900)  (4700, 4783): 1.04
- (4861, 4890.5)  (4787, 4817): 1.11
